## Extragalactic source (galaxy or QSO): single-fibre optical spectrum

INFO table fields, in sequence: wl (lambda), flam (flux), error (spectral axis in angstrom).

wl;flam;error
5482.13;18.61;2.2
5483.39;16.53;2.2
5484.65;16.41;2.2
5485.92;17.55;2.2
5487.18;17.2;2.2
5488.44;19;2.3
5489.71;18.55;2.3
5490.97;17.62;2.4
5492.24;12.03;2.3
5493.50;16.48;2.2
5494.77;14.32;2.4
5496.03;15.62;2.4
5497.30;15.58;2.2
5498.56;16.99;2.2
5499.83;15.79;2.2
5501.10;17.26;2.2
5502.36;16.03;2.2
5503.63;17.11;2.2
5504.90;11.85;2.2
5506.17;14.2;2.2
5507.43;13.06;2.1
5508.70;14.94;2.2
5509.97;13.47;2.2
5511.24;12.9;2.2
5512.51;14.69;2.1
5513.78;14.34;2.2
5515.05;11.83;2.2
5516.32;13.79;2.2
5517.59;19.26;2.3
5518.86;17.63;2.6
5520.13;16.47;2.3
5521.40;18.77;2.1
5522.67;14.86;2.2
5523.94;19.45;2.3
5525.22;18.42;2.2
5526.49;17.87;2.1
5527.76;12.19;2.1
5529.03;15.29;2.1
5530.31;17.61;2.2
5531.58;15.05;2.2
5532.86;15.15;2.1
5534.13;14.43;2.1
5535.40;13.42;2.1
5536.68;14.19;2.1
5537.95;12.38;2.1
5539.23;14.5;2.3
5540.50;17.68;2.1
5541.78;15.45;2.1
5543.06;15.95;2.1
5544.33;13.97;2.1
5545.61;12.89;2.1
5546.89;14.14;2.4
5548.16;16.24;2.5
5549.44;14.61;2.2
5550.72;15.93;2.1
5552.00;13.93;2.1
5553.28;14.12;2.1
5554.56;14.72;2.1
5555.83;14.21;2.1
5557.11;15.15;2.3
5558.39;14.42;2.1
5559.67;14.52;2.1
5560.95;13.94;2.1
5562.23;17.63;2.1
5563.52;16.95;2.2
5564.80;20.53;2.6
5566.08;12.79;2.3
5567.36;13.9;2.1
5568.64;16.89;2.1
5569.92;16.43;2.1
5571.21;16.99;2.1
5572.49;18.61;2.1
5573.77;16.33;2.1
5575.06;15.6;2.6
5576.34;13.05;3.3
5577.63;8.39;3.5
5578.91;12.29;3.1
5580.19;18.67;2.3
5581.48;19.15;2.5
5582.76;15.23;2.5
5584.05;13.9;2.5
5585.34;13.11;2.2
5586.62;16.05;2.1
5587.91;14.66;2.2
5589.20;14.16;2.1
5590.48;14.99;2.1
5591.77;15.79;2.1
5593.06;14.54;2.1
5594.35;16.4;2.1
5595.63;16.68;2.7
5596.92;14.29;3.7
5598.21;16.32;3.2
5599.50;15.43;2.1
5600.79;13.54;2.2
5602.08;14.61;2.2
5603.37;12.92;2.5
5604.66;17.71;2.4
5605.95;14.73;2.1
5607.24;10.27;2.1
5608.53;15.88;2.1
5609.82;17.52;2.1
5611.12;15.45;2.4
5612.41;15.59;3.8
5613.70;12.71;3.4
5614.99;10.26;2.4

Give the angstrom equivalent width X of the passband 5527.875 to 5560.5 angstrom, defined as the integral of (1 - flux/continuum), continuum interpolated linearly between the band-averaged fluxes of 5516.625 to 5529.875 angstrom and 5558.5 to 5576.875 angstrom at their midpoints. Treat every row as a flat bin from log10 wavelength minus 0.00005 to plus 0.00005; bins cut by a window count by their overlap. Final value 3.4 angstrom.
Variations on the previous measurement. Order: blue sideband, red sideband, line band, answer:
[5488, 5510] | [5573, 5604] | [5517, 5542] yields -1.1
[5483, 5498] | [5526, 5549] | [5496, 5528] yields 0.2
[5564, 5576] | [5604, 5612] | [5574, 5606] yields 1.8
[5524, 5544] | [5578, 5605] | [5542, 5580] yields 0.6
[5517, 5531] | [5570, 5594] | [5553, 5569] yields 0.5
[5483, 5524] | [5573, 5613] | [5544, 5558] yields 0.7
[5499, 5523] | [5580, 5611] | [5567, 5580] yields 0.2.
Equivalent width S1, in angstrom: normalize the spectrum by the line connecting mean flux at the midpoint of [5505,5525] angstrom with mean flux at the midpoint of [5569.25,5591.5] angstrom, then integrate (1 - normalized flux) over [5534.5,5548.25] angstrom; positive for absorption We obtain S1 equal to 0.62 angstrom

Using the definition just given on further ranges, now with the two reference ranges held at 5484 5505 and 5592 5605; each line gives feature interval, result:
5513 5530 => -0.2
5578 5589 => 0.1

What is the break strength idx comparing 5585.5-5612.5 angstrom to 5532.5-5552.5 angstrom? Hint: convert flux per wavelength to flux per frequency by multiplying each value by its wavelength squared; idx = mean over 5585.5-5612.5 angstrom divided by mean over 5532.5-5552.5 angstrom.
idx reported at 1.05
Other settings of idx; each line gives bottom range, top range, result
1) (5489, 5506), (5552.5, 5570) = 1.00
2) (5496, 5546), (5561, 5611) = 1.02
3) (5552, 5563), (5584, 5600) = 1.04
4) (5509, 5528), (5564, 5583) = 1.01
